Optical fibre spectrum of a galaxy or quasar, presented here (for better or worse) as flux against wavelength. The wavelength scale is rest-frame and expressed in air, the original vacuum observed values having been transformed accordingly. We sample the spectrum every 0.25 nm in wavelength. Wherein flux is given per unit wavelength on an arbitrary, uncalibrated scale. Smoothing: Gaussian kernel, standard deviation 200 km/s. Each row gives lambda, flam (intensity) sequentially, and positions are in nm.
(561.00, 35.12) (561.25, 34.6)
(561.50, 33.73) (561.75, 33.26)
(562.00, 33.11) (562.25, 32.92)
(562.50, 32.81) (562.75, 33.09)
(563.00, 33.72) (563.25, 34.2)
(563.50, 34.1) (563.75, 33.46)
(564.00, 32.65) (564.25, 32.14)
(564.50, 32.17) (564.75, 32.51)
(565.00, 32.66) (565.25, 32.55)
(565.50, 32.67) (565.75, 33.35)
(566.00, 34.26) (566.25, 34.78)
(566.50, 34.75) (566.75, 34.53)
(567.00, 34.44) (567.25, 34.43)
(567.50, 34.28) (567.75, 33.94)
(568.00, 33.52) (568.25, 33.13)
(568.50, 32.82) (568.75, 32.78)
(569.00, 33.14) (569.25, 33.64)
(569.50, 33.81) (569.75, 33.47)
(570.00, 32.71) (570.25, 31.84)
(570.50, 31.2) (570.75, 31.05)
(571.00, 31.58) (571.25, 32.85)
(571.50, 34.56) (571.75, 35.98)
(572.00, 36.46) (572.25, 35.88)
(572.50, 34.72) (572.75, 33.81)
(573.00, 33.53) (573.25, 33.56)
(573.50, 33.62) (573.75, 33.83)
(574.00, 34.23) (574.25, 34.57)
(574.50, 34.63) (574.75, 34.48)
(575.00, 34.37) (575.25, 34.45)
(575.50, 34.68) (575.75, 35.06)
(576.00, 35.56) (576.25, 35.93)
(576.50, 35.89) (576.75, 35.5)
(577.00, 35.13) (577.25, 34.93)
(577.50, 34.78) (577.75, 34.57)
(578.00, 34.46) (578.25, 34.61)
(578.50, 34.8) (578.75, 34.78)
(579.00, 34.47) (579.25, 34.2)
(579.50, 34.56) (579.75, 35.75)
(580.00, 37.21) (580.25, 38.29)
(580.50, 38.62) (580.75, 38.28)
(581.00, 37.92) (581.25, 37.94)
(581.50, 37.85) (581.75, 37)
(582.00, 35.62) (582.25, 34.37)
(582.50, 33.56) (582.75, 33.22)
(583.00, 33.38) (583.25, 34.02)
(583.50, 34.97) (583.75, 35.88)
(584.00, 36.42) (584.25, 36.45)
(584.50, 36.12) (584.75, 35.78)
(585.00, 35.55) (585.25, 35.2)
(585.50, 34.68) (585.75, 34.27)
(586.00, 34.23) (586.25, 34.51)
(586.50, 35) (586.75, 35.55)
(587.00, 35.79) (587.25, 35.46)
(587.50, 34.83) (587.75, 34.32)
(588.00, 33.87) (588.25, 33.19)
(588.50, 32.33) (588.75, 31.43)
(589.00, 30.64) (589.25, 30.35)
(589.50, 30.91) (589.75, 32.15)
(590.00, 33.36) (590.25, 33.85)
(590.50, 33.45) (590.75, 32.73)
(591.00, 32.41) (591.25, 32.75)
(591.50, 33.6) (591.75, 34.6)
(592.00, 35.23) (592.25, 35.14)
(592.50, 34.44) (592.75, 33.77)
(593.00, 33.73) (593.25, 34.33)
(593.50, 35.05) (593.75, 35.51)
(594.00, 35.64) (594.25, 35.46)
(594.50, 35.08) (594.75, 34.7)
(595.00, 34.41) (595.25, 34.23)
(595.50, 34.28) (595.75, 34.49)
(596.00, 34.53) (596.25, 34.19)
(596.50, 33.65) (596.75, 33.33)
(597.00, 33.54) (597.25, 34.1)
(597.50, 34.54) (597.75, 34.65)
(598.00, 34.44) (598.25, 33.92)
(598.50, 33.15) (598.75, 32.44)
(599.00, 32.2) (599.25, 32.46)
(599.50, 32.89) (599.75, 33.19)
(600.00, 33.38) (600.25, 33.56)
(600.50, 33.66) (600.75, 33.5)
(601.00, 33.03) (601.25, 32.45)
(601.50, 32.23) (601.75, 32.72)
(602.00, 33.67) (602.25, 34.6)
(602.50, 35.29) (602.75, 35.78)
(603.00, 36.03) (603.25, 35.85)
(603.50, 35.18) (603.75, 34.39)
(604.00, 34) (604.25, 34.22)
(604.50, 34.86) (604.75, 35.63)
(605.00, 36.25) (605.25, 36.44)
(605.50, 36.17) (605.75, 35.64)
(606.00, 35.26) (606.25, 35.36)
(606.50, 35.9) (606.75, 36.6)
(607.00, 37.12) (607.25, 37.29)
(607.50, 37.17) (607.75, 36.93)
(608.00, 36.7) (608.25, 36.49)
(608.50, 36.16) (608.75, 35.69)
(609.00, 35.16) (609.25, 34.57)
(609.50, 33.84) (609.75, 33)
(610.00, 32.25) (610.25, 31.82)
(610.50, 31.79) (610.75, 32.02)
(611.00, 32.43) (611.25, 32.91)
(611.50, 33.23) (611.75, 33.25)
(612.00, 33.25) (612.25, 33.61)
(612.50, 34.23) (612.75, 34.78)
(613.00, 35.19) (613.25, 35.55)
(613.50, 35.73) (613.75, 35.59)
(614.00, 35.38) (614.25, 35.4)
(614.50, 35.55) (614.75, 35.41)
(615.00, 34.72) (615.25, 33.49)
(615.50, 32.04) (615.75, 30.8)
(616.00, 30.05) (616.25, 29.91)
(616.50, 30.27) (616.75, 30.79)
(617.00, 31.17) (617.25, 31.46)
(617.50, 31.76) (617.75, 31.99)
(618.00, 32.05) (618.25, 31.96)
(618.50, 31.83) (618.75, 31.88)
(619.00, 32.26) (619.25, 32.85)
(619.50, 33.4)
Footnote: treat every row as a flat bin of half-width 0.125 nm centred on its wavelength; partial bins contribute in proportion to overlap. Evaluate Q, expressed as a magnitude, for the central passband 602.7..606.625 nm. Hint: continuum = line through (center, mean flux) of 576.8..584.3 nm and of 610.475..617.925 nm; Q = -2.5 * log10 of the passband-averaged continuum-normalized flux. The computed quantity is -0.050 mag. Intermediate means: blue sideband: 35.6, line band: 35.4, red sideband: 33.1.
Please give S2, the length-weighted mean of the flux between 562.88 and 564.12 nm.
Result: 33.6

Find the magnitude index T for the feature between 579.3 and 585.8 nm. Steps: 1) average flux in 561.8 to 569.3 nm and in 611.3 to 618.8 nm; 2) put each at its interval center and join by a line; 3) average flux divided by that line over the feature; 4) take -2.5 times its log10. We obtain -0.08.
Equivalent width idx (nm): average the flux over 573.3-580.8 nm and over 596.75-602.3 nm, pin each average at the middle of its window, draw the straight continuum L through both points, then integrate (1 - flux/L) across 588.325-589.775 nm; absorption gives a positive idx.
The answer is 0.123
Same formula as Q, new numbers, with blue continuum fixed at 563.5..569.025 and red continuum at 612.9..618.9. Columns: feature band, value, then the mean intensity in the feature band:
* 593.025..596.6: -0.049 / 34.7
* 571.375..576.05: -0.040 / 34.6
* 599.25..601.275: -0.004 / 33.2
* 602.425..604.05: -0.071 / 35.3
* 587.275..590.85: 0.014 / 32.7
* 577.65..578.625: -0.042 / 34.6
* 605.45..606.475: -0.082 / 35.6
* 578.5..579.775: -0.044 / 34.7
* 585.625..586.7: -0.044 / 34.6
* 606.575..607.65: -0.124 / 37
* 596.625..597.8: -0.029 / 34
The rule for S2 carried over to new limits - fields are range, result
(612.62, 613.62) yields 35.3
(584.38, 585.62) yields 35.5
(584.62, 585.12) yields 35.7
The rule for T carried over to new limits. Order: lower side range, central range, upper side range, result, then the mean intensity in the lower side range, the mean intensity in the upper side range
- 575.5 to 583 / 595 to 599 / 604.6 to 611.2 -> 0.044 mag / 35.6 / 35.1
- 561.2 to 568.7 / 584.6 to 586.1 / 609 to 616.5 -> -0.048 mag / 33.5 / 33.5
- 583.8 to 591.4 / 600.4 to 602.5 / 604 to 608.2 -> 0.068 mag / 33.9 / 36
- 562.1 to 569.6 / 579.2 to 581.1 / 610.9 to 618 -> -0.111 mag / 33.4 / 33.2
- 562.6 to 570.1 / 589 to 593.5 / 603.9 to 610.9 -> 0.038 mag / 33.5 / 35.1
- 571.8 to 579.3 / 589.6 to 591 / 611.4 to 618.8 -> 0.036 mag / 34.7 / 33.1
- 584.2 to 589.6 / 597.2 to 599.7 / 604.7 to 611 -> 0.040 mag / 34.1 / 35.2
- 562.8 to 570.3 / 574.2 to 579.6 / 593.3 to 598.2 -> -0.033 mag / 33.4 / 34.5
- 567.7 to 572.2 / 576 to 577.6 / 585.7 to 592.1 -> -0.064 mag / 33.3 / 33.5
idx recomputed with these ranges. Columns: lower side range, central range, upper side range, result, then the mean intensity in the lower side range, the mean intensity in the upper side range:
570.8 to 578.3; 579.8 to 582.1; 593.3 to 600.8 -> -0.213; 34.6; 34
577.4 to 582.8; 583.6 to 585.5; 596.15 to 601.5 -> -0.031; 35.8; 33.4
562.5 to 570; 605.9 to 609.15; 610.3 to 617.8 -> -0.306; 33.5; 33.1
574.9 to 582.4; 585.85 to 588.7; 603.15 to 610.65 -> 0.096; 35.7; 35.2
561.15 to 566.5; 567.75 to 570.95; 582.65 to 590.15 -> 0.069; 33.3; 34.1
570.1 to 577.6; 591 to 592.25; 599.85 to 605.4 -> 0.013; 34.3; 34.4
